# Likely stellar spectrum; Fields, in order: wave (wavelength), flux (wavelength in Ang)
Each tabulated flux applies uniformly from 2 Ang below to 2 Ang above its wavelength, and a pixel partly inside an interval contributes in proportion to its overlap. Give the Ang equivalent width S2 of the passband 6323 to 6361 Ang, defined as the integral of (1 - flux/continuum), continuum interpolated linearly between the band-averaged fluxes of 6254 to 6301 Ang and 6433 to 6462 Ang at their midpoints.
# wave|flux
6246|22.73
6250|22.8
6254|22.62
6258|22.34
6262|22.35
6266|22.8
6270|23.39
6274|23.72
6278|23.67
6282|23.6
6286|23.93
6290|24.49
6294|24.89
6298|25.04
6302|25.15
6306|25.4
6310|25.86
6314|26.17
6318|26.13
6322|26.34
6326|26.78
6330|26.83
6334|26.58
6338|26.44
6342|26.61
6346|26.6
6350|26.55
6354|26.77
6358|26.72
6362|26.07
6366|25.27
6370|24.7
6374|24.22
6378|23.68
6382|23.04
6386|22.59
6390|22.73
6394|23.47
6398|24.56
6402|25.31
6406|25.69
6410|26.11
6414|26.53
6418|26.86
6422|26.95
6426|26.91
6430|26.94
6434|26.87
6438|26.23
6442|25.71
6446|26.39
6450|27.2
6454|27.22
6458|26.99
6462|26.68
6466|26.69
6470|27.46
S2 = -2.8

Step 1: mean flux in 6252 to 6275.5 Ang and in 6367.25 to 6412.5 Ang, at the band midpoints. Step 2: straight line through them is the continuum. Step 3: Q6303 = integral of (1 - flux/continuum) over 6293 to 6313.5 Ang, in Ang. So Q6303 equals -1.82 Ang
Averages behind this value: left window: 22.9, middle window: 25.4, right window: 24.2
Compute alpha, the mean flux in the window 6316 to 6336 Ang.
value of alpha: 26.5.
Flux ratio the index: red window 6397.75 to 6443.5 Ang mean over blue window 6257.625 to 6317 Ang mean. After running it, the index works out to 1.08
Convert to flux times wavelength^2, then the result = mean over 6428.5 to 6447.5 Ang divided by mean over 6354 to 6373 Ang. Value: 1.05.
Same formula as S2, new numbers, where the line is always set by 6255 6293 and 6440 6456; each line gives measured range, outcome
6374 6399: 2.08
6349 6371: -0.94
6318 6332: -1.29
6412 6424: -0.33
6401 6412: 0.05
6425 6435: -0.23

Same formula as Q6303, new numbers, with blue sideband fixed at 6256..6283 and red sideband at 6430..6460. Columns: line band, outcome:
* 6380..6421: 1.7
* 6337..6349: -1.0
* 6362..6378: 0.2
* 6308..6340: -2.9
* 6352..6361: -0.6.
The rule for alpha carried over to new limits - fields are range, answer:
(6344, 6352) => 26.6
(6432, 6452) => 26.5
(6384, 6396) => 22.9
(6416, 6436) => 26.9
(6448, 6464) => 27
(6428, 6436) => 26.9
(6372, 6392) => 23.3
